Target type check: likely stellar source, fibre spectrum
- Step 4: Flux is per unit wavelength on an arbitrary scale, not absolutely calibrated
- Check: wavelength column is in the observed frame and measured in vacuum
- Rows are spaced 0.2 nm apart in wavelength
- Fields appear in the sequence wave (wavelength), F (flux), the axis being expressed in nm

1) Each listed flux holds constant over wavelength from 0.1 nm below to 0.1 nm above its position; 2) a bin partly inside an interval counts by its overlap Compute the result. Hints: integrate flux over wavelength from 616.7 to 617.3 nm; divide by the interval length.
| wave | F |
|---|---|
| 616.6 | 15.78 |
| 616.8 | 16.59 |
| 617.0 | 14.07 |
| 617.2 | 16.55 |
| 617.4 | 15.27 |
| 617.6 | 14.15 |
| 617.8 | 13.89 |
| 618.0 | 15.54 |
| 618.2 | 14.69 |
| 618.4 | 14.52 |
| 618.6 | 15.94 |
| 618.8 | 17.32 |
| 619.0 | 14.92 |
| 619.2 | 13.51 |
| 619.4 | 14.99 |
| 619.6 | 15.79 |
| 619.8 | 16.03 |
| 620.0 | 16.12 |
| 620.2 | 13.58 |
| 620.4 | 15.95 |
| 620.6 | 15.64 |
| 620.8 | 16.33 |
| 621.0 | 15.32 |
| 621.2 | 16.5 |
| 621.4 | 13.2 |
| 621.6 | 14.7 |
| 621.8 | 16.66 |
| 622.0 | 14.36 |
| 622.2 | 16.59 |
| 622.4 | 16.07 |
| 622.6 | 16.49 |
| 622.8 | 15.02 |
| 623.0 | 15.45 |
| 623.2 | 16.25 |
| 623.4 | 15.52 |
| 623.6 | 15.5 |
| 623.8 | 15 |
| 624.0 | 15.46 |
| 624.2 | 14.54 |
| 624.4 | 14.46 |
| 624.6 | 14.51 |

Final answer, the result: 15.7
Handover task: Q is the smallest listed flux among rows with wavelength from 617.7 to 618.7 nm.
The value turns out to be 13.89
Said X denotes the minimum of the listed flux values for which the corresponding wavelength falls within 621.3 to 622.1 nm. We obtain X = 13.2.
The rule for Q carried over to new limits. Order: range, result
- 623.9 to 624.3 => 14.54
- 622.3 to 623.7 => 15.02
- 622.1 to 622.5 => 16.07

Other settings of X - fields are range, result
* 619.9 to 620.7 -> 13.58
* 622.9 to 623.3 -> 15.45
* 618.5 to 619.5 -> 13.51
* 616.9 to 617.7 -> 14.07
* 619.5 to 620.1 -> 15.79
